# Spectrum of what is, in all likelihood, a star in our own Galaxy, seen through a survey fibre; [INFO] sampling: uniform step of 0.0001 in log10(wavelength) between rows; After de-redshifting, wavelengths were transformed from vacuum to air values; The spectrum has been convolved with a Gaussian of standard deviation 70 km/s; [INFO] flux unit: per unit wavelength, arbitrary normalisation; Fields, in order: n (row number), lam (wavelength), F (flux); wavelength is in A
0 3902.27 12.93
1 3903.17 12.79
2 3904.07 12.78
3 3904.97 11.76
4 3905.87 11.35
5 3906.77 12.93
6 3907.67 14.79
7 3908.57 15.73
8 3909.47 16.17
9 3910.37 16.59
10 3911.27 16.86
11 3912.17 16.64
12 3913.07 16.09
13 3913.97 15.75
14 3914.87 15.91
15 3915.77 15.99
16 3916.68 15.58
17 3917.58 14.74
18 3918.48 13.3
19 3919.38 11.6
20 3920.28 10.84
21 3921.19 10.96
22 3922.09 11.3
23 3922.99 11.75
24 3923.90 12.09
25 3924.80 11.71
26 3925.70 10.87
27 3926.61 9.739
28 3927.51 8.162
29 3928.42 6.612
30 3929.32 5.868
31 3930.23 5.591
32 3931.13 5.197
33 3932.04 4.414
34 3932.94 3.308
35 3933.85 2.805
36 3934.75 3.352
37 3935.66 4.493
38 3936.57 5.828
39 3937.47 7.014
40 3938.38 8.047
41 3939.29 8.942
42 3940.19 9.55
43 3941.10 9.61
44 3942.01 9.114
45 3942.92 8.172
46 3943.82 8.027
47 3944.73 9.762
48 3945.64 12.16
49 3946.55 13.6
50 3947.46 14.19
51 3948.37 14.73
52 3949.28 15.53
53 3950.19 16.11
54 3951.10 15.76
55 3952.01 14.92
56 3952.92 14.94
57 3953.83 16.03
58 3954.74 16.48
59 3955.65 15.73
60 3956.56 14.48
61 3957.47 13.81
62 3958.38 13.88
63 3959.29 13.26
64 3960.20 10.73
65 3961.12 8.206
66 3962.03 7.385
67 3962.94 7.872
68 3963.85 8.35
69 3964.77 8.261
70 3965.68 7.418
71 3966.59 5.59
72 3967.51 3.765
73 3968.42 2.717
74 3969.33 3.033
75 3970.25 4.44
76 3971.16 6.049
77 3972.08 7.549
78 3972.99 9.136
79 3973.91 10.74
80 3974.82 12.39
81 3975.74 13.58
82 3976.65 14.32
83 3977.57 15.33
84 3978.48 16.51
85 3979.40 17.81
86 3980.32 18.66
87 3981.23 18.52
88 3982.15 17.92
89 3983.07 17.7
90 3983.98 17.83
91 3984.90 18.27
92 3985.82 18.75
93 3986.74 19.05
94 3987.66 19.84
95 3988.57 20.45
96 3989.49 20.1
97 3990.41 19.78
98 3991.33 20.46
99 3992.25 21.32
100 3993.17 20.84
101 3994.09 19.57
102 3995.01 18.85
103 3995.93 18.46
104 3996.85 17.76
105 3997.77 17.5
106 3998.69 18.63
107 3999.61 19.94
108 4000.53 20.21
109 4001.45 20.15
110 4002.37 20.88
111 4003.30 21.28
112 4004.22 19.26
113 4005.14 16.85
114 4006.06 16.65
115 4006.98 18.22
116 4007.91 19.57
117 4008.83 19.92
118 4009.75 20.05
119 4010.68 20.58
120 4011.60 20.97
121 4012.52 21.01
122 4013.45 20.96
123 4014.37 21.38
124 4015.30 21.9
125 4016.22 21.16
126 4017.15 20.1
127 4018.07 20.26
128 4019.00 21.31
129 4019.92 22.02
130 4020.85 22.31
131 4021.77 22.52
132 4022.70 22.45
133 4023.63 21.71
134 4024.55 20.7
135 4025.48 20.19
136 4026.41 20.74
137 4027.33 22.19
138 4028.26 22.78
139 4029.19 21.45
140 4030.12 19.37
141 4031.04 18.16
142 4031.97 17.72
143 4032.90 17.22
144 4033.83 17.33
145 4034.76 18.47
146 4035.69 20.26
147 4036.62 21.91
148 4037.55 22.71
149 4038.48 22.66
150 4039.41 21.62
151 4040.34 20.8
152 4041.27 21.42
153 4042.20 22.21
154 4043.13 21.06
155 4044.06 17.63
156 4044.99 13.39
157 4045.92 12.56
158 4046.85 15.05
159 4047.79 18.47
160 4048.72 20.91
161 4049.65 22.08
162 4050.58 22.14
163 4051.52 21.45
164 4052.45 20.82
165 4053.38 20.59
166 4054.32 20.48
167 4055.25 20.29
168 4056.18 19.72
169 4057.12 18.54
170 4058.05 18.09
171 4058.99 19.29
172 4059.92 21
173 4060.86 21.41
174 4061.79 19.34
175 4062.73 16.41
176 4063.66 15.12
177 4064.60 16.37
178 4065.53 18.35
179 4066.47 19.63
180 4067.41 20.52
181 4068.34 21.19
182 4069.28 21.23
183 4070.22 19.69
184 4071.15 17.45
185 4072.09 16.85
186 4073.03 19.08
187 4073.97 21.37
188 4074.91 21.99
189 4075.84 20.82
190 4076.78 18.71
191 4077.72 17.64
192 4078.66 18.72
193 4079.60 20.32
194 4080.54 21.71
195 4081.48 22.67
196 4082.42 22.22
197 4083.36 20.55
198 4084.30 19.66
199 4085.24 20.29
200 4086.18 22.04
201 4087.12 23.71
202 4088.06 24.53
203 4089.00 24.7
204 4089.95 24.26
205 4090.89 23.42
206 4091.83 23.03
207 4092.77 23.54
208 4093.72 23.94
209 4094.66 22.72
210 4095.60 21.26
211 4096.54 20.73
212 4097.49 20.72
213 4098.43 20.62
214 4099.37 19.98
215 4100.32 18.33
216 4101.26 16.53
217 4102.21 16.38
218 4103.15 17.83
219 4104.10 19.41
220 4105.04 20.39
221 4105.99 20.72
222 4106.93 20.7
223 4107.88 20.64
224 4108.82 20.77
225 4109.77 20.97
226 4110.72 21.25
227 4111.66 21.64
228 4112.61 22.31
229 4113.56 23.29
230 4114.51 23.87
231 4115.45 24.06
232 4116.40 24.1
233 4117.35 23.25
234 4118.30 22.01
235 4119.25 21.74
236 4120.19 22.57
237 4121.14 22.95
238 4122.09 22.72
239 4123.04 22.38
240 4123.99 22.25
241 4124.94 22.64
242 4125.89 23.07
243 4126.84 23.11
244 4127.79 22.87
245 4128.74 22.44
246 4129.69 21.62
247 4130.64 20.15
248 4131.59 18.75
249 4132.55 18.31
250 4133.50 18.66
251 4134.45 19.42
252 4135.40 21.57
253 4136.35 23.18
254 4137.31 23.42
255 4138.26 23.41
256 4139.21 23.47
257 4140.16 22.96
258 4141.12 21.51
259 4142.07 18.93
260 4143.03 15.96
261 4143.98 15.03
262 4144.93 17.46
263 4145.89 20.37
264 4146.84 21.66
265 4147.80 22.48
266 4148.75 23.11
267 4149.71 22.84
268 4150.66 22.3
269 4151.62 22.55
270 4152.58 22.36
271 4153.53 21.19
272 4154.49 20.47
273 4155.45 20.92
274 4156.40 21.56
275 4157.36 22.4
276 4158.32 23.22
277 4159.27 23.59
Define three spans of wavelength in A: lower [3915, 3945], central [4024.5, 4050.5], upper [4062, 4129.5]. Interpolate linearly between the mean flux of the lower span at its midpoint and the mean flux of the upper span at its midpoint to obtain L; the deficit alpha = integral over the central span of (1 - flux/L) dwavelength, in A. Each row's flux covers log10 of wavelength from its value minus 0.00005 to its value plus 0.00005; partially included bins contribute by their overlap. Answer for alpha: -4.5 A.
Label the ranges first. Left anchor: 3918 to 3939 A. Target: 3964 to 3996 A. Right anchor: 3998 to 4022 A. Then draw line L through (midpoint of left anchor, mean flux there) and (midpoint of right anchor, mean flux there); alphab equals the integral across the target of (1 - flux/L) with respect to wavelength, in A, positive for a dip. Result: 3.7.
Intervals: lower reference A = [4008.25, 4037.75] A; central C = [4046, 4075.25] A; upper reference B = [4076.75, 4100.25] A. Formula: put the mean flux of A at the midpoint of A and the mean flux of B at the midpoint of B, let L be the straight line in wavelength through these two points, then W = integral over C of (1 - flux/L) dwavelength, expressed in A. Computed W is 2.5 A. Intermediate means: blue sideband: 20.7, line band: 19.4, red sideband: 21.7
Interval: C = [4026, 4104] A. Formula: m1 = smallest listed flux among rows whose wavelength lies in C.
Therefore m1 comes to 12.56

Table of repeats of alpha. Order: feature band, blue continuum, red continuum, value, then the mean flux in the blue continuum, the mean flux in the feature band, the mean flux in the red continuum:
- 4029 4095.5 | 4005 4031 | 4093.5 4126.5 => 2.7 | 20.7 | 20.2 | 21.4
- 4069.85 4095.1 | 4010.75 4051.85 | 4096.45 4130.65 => -0.4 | 20.3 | 21.3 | 21.4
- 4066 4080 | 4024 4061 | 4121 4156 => 0.4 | 19.9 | 19.7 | 21.3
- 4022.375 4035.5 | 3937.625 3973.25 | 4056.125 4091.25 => -2.8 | 10.4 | 20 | 20.2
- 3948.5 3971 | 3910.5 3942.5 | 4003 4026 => 4.8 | 10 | 10.8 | 20.5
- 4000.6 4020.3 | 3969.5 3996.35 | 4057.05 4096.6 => -3.0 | 16.2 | 20.2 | 20.6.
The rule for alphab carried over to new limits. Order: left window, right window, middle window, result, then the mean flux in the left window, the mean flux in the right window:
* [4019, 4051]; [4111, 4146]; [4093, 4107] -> 0.71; 20.1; 21.6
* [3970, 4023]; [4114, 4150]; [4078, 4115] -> -0.98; 18.3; 21.6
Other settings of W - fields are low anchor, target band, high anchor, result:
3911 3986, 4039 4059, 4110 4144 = -2.67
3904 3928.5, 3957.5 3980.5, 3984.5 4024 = 9.99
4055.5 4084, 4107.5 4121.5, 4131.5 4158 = -1.35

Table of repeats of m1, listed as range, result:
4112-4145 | 15.03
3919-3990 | 2.717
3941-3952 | 8.027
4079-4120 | 16.38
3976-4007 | 14.32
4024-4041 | 17.22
